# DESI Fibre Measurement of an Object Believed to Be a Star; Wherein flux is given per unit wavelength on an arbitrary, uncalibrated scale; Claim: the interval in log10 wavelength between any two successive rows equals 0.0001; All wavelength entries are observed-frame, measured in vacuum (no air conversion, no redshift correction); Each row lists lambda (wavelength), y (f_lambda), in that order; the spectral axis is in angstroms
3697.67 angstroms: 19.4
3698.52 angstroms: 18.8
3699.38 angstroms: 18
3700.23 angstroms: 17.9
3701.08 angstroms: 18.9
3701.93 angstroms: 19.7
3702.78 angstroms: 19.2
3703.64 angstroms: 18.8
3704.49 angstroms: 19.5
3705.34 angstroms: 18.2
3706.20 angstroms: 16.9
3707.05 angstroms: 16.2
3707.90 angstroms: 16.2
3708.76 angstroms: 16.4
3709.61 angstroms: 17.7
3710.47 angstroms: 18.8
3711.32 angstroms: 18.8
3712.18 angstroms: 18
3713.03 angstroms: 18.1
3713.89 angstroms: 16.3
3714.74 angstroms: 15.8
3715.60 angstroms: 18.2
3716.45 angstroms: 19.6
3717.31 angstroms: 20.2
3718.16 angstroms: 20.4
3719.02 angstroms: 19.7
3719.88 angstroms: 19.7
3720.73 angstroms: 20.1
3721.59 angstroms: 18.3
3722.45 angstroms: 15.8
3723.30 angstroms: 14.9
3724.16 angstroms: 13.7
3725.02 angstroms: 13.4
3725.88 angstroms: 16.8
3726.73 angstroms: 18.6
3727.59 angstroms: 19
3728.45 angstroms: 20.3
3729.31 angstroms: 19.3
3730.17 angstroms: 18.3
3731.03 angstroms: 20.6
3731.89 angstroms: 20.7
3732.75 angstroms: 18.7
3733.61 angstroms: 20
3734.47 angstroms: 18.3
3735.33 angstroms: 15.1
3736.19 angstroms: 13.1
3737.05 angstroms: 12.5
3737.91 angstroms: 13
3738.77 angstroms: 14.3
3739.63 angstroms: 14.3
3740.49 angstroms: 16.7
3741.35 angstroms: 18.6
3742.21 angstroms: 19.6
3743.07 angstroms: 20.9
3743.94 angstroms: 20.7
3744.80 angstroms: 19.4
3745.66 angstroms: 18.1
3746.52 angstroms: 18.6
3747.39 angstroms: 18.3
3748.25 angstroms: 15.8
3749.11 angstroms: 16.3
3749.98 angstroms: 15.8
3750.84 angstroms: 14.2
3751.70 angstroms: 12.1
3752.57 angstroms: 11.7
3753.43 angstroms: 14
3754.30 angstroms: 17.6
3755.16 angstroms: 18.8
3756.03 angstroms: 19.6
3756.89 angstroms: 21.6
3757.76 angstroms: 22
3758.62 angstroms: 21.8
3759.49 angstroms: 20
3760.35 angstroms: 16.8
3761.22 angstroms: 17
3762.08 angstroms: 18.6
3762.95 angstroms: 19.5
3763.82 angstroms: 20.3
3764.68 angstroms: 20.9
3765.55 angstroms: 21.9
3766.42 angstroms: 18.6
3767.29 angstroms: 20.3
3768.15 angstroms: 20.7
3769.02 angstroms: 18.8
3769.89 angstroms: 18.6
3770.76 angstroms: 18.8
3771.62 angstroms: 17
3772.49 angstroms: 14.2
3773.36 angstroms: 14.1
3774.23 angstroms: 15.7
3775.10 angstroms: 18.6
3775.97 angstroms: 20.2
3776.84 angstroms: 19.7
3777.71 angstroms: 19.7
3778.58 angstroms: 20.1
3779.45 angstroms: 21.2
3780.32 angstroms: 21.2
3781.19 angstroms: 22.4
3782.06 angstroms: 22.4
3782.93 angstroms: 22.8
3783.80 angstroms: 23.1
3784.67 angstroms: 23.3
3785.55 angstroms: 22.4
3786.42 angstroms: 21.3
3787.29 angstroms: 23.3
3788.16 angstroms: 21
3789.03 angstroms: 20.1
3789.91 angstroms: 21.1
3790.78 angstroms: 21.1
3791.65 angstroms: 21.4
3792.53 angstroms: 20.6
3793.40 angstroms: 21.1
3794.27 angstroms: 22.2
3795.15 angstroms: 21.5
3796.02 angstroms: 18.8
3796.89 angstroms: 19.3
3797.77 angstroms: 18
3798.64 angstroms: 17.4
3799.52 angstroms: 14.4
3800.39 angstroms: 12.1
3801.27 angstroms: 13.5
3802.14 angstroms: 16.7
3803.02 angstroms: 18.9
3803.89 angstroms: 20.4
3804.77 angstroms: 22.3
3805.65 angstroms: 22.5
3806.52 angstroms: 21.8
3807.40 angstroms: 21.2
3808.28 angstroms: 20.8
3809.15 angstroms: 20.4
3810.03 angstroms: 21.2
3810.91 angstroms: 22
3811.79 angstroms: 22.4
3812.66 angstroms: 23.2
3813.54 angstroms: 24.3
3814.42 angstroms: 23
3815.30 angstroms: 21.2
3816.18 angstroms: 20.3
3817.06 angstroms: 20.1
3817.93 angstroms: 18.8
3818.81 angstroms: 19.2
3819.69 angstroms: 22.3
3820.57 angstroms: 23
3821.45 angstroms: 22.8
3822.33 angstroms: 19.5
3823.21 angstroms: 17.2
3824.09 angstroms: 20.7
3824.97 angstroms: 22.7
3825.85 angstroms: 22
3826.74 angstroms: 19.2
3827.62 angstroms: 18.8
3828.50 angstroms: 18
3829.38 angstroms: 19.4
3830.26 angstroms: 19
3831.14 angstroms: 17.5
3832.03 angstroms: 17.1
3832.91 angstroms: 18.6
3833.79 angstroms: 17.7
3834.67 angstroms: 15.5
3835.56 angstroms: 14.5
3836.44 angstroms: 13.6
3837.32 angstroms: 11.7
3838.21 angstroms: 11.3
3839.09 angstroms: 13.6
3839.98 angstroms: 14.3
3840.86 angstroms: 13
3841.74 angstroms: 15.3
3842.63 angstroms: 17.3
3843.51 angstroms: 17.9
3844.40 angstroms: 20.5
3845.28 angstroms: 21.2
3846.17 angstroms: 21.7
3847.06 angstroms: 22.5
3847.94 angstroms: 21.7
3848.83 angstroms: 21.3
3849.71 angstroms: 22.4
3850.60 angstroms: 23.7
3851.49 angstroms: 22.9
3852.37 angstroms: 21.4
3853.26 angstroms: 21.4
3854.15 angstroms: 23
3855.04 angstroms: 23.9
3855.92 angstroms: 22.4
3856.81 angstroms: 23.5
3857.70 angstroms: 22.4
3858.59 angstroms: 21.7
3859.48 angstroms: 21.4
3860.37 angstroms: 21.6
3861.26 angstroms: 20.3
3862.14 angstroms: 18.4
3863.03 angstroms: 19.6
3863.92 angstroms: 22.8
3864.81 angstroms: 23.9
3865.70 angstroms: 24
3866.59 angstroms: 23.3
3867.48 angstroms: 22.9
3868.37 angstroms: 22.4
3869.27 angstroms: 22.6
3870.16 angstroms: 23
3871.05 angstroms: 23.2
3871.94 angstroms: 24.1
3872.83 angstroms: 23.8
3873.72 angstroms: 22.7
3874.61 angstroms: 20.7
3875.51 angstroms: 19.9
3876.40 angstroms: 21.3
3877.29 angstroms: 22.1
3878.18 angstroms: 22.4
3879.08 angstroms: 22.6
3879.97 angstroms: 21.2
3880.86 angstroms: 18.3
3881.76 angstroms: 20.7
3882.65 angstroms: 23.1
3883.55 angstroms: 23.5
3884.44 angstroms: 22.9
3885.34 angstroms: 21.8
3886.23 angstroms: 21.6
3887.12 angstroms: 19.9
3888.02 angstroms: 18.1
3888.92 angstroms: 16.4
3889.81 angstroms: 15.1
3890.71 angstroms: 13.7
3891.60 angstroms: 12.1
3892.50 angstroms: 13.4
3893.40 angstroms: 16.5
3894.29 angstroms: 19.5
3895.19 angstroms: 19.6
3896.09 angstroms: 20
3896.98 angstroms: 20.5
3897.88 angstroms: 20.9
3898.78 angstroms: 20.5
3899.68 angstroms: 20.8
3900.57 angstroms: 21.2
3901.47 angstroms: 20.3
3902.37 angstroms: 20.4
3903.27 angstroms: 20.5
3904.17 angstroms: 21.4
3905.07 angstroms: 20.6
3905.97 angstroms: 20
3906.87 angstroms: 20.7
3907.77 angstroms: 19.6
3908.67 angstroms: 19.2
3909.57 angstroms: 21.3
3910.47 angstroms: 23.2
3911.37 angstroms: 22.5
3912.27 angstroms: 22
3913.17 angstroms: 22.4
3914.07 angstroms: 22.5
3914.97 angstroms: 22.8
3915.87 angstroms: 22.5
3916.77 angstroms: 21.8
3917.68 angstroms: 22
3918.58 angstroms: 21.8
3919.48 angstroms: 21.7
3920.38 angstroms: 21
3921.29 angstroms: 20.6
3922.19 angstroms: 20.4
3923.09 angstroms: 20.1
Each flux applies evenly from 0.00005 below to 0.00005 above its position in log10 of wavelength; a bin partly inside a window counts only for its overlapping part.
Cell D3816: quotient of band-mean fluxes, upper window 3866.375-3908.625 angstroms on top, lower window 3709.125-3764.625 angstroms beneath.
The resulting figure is 1.15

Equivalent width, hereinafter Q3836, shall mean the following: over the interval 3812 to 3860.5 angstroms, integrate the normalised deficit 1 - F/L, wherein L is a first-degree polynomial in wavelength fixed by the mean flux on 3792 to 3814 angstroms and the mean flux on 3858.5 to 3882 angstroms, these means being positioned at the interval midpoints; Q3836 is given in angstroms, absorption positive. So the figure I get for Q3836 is 2.7 angstroms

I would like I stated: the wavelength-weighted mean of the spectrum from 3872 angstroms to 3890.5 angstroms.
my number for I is 20.9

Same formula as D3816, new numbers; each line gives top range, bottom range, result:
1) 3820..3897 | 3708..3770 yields 1.11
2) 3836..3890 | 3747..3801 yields 1.08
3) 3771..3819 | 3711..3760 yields 1.14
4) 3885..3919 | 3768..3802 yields 1.02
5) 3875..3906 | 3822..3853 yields 1.07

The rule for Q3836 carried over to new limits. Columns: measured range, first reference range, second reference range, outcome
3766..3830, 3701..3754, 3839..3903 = -3.82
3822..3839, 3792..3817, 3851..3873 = 2.90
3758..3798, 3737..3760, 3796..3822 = -2.90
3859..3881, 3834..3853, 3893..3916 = -3.17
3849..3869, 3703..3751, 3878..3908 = -3.10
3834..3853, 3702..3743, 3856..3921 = 1.96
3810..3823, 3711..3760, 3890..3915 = -1.93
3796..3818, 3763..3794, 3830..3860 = -0.15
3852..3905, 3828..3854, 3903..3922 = -2.82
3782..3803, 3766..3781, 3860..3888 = -0.62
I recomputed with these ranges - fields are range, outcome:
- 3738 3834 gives 19.4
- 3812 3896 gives 20.1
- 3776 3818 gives 20.6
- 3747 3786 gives 18.9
